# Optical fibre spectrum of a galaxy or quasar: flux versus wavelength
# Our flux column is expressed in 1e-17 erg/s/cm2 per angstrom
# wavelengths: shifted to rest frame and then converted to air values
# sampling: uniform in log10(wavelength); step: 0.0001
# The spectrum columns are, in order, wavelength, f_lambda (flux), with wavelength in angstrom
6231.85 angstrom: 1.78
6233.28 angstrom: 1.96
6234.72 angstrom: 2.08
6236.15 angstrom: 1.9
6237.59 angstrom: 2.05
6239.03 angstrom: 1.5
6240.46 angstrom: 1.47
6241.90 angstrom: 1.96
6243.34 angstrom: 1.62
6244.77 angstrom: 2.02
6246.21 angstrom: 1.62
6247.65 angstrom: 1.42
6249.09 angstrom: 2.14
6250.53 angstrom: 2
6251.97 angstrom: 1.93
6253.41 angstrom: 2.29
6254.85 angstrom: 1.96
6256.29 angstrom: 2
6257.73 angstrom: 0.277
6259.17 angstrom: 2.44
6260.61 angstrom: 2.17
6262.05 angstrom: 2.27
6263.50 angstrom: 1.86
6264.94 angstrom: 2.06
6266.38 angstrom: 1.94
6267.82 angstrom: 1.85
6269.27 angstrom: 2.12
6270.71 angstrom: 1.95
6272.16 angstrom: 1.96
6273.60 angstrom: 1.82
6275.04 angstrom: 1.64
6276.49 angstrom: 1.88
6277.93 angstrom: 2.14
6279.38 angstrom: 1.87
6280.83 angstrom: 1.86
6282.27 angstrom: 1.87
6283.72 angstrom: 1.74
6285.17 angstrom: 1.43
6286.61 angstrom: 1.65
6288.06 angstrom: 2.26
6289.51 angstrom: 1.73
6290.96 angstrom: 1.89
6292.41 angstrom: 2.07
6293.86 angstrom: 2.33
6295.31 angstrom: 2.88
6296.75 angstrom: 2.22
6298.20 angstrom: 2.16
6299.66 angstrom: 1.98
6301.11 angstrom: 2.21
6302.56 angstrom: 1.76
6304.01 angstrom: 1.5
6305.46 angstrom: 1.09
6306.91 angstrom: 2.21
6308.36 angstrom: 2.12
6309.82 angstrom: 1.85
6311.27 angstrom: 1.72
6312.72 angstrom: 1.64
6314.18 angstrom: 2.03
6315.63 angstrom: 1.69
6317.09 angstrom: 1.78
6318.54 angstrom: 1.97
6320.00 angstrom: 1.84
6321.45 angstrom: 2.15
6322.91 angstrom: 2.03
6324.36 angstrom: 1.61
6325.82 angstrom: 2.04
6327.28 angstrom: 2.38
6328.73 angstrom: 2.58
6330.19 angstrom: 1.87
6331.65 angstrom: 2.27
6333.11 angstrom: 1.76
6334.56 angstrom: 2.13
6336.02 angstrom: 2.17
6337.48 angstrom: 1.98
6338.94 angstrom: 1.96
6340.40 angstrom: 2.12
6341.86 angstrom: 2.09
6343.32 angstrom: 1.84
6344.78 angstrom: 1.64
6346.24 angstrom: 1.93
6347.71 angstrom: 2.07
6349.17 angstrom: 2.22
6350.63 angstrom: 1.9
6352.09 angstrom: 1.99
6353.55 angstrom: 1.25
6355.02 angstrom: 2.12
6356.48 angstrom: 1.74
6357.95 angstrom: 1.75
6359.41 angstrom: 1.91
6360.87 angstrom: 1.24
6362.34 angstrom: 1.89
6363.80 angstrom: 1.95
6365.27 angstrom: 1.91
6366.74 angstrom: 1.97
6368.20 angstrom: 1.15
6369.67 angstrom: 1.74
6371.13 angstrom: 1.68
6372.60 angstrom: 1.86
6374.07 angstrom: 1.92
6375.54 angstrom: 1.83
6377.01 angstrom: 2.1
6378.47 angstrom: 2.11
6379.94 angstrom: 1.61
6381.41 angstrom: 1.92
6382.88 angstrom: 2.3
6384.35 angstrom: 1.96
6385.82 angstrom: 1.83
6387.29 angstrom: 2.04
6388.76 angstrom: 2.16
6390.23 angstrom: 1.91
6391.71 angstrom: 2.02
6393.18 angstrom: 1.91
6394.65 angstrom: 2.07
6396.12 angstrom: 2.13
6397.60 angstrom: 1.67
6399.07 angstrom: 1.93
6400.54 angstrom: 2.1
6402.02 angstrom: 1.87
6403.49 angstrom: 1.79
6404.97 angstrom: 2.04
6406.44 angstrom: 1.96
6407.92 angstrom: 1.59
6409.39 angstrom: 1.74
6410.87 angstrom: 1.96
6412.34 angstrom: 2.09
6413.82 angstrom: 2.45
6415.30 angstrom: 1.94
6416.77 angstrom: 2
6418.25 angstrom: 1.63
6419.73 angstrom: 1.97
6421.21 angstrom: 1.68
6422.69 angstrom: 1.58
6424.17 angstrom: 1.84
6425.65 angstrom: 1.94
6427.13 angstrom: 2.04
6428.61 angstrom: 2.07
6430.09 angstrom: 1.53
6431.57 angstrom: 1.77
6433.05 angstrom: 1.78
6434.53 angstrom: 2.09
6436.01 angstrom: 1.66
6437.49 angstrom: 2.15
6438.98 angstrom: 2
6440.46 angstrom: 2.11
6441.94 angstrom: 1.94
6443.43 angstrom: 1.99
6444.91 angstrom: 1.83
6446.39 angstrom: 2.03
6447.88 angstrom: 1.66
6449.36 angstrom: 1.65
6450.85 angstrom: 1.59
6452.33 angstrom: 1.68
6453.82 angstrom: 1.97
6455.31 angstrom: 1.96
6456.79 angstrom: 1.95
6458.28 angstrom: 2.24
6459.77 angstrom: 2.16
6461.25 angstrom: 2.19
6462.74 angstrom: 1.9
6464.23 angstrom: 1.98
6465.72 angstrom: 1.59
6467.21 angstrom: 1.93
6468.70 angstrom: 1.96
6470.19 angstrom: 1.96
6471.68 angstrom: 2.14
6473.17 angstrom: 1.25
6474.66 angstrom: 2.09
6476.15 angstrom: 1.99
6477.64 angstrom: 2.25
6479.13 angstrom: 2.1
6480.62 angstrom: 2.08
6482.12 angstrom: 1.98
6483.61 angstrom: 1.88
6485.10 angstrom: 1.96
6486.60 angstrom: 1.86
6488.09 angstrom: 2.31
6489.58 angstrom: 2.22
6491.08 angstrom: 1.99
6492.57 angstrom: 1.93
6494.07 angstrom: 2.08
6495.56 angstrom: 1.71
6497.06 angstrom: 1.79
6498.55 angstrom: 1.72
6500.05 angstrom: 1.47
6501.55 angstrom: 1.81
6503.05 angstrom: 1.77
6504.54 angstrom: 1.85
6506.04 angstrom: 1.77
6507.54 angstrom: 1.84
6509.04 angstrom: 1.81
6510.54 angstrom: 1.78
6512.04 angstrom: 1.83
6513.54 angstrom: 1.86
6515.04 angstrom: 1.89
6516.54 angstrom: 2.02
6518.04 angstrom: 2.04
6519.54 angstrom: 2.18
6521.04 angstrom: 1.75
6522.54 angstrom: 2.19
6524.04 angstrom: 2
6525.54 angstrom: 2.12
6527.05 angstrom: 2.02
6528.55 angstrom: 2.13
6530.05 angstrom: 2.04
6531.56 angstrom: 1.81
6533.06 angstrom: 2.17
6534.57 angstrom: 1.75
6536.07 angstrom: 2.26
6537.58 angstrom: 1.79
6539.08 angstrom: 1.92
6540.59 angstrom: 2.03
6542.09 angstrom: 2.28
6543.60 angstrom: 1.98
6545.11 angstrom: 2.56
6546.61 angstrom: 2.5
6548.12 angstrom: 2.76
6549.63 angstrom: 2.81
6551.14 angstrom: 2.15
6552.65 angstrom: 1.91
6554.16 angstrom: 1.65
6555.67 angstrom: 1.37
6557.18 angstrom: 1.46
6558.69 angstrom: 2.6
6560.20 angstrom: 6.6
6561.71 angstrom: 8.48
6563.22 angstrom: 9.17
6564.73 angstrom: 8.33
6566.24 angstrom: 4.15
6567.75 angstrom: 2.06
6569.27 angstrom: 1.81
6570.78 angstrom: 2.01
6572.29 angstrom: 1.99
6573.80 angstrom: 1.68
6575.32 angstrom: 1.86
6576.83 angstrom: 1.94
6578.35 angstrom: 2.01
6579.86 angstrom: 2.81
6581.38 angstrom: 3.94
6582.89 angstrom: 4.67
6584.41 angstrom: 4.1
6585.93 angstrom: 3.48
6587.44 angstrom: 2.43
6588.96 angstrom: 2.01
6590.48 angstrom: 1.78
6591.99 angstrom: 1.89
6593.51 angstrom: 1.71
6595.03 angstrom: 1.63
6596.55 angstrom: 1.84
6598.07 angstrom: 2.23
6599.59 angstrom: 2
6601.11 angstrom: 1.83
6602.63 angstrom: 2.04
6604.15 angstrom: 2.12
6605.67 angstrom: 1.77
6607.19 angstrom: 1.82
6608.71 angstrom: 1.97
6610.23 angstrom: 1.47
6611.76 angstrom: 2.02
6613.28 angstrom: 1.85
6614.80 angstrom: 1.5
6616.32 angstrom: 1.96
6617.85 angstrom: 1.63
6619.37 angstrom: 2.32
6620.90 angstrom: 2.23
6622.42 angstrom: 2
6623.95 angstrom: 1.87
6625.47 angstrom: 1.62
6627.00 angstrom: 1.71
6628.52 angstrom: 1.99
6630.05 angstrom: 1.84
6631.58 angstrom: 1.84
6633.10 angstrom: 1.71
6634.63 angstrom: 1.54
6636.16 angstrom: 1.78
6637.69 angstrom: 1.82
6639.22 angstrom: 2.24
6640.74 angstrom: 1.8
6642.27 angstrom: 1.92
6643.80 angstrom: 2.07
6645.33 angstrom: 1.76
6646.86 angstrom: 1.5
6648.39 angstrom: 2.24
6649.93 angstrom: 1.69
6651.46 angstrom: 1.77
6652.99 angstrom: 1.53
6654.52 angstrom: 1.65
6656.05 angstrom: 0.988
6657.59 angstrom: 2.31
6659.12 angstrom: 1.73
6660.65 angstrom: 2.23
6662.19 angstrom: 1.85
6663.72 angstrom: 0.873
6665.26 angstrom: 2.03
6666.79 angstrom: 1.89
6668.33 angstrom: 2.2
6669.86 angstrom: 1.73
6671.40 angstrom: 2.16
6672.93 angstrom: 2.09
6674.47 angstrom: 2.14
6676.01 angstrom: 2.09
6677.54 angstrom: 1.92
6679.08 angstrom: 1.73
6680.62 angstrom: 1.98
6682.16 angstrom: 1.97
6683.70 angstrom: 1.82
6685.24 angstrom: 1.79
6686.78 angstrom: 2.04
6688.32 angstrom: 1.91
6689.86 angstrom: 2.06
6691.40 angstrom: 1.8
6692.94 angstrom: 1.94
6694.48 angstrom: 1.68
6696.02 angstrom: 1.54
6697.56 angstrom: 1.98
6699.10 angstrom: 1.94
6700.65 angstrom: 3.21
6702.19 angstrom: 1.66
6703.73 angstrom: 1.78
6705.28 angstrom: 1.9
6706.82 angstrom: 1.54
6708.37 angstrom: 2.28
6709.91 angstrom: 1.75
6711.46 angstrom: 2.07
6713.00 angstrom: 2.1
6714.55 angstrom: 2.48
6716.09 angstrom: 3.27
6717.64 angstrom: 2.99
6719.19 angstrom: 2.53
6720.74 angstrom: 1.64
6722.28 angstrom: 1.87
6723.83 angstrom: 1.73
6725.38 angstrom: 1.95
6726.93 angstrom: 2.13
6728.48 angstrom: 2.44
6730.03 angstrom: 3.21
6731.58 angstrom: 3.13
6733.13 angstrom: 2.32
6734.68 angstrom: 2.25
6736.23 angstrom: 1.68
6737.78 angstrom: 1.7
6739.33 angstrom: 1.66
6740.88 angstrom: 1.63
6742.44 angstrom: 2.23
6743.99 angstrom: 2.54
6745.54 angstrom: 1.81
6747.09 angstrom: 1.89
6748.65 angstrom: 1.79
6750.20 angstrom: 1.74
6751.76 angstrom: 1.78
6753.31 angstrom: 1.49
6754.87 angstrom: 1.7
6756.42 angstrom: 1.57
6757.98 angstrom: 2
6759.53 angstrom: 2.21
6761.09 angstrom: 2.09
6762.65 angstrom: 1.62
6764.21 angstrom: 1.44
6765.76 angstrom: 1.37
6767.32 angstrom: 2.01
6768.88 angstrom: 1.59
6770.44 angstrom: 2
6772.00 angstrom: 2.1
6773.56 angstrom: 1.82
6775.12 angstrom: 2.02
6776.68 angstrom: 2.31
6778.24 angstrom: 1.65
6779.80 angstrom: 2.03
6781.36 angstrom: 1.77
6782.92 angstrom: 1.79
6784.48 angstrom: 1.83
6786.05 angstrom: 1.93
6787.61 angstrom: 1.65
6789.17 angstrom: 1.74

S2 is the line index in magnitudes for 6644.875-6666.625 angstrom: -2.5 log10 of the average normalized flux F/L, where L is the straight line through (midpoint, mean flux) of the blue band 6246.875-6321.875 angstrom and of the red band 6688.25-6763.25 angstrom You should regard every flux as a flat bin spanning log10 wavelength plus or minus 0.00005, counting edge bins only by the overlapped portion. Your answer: 0.172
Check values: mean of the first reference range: 1.91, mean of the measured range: 1.73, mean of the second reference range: 2.05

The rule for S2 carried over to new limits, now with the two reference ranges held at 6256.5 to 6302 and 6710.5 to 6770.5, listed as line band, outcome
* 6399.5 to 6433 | 0.051 mag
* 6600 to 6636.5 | 0.092 mag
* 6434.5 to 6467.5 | 0.036 mag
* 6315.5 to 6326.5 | 0.035 mag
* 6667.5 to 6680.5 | 0.012 mag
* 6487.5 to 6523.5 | 0.054 mag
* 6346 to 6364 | 0.074 mag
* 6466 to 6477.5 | 0.045 mag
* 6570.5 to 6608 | -0.148 mag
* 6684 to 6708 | 0.061 mag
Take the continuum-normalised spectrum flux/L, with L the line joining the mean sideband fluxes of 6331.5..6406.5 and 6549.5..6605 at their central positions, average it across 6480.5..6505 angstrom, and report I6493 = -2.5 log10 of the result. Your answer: 0.30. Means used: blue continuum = 1.91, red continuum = 2.93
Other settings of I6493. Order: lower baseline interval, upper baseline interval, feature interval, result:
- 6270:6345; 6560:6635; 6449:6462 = 0.176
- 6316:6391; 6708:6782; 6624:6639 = 0.123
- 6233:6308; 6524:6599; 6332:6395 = 0.144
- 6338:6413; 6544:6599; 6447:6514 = 0.289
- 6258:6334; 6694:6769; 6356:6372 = 0.144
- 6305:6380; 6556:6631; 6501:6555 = 0.206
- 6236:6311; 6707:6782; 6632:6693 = 0.083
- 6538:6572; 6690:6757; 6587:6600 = 0.474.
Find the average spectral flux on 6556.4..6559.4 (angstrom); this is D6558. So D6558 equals 2.02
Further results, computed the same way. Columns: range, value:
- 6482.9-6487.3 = 1.9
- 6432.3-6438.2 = 1.92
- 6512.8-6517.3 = 1.92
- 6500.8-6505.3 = 1.81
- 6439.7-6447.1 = 1.98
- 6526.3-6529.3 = 2.08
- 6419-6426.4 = 1.8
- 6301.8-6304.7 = 1.64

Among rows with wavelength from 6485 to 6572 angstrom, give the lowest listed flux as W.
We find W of 1.37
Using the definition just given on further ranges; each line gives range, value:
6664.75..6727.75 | 1.54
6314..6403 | 1.15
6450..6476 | 1.25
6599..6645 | 1.47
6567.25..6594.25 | 1.68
